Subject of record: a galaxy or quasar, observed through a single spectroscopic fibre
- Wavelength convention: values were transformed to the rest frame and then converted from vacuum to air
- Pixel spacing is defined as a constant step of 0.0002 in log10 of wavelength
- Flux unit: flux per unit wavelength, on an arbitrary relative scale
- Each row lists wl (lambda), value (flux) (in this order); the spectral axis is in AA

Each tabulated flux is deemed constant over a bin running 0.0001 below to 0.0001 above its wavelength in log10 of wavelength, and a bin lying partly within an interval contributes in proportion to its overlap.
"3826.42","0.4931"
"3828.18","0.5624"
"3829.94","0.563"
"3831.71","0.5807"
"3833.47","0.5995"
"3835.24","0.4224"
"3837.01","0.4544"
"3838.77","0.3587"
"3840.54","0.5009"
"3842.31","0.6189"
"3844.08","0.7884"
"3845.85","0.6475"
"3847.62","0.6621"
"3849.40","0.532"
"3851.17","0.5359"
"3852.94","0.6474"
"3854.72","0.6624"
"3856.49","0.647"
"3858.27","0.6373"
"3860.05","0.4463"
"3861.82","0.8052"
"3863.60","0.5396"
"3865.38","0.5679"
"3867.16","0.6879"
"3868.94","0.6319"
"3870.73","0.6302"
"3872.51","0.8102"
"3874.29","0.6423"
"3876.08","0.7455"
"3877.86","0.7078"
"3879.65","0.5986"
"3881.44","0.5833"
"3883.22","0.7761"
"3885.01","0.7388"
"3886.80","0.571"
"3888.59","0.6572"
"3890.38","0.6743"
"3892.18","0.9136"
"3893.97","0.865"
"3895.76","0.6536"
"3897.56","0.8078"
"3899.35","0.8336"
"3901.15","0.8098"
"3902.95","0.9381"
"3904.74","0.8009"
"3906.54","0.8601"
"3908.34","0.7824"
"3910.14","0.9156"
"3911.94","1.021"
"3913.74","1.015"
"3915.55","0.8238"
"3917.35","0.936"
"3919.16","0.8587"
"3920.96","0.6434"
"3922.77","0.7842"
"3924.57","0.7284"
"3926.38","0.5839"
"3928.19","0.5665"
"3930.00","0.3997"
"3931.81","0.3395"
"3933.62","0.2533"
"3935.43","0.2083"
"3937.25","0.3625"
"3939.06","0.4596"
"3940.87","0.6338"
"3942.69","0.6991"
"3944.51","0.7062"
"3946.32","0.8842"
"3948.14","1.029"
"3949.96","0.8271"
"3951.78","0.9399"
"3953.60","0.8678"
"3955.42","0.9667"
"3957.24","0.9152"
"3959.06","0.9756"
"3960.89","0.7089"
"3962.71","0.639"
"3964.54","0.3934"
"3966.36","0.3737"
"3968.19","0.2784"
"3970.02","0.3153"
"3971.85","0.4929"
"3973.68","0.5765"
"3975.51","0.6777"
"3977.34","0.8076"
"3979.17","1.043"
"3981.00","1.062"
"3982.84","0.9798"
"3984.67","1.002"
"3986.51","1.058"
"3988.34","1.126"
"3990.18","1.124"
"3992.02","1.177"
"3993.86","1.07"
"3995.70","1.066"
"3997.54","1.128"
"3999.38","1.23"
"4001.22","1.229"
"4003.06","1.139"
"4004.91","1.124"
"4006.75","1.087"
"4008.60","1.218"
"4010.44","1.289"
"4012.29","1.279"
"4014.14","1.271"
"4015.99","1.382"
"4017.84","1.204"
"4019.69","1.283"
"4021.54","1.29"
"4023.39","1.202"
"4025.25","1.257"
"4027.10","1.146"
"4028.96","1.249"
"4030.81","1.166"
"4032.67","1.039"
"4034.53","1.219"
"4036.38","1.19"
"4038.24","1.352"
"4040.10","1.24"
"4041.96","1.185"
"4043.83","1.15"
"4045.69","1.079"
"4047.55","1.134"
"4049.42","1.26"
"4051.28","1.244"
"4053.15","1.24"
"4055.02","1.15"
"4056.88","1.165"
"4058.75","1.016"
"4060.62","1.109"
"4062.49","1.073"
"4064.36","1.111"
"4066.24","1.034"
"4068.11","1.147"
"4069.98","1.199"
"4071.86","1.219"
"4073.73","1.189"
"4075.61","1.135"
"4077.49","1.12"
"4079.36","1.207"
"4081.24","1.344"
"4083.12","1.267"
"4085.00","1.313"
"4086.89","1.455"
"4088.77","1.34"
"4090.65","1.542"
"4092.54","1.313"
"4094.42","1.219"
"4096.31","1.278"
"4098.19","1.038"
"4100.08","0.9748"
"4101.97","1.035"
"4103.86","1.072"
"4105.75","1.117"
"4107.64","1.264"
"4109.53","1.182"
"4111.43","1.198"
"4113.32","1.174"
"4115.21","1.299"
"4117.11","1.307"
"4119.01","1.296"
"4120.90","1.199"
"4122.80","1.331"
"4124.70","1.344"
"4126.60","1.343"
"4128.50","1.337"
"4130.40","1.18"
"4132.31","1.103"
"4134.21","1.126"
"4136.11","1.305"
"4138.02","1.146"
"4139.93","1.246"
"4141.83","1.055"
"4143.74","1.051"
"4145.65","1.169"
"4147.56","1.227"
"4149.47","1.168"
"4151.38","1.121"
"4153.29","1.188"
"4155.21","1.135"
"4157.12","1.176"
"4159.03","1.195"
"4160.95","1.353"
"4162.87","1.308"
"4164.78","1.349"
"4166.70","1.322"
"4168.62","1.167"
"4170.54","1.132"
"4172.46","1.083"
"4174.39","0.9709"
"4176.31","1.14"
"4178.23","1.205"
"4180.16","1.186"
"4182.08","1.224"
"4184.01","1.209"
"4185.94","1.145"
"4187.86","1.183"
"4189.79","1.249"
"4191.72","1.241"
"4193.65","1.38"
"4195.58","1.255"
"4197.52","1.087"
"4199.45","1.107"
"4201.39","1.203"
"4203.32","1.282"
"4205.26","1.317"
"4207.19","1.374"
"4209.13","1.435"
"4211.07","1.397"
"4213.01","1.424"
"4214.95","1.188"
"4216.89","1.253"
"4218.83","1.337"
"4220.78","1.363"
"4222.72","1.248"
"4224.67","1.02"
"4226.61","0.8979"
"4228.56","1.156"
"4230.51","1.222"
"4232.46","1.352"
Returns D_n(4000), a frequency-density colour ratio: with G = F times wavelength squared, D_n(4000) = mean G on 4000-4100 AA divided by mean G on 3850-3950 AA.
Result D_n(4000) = 1.88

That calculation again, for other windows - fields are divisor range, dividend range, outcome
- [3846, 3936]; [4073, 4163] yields 1.97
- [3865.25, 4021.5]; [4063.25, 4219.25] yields 1.62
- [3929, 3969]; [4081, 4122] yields 2.11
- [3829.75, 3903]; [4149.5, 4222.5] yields 2.21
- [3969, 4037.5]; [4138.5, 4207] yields 1.20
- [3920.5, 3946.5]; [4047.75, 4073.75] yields 2.28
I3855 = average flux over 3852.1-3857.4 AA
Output 0.652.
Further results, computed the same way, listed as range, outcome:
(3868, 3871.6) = 0.631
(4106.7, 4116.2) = 1.22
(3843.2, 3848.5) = 0.7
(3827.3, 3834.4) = 0.575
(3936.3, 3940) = 0.411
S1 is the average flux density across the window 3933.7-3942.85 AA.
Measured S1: 0.434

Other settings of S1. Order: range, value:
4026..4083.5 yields 1.17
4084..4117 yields 1.23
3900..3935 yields 0.733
